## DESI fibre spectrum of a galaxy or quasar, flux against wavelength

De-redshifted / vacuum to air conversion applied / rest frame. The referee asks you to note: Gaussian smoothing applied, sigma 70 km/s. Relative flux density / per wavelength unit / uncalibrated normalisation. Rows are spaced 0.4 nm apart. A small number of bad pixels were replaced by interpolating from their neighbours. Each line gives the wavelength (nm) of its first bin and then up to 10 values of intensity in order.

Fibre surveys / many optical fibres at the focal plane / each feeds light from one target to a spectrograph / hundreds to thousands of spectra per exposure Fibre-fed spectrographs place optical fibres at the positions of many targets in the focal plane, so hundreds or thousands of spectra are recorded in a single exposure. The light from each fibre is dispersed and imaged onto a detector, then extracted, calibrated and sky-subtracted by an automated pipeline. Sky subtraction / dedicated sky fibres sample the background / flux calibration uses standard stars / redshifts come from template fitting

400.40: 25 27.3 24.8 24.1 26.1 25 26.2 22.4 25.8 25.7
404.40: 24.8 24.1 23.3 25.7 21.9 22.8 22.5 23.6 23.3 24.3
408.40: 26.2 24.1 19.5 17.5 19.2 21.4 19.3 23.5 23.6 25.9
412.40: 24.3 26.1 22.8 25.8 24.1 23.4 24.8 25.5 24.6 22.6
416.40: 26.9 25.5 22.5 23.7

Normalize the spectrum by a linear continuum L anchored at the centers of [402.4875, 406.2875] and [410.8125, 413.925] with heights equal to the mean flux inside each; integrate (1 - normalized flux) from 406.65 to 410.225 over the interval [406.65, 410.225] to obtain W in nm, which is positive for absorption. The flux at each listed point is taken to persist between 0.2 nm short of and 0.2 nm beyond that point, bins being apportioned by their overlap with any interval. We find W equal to 0.31 nm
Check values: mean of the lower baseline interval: 24.4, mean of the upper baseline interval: 24.2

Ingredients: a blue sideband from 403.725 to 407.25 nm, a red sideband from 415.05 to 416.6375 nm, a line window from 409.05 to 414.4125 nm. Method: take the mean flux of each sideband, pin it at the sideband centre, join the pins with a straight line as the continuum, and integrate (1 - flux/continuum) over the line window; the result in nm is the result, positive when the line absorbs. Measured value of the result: 0.416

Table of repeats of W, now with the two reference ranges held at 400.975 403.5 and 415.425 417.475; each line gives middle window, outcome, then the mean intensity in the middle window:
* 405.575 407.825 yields 0.14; 23.1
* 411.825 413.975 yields -0.03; 24.9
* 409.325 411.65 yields 0.38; 20.5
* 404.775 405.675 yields 0.02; 24.2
